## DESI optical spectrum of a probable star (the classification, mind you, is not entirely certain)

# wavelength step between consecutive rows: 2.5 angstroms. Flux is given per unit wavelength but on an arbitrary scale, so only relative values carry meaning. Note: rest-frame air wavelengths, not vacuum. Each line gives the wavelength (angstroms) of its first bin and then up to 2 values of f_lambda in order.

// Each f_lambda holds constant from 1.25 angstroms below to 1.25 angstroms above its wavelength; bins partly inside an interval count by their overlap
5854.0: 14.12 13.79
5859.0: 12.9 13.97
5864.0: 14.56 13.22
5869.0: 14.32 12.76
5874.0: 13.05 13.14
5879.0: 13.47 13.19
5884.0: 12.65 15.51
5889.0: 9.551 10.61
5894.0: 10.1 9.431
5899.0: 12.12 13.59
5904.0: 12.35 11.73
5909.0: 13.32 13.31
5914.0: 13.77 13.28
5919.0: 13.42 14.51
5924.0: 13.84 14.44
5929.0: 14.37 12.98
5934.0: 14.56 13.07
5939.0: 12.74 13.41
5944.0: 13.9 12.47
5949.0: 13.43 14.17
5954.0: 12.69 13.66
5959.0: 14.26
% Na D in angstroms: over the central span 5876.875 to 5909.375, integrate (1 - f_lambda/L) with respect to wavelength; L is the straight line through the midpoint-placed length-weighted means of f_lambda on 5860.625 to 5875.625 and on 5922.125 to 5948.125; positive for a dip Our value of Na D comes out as 3.57 angstroms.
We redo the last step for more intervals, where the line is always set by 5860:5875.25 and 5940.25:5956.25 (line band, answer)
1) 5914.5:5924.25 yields -0.2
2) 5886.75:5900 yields 2.8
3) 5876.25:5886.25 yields 0.2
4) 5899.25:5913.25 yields 0.7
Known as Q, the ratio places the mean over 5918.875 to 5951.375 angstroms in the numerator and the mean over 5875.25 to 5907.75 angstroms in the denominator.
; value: 1.13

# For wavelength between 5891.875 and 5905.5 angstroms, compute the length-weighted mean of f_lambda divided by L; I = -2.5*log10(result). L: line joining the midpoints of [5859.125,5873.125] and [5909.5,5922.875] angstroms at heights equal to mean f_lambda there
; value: 0.19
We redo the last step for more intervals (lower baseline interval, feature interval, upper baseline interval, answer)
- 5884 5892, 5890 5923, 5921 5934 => 0.06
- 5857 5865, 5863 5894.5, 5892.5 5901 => -0.04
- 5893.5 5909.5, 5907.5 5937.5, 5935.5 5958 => -0.10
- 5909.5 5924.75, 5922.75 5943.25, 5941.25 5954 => -0.01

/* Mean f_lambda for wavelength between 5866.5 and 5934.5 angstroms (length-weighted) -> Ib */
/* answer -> 12.9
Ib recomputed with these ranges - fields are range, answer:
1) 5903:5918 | 13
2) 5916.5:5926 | 13.9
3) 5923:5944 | 13.7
